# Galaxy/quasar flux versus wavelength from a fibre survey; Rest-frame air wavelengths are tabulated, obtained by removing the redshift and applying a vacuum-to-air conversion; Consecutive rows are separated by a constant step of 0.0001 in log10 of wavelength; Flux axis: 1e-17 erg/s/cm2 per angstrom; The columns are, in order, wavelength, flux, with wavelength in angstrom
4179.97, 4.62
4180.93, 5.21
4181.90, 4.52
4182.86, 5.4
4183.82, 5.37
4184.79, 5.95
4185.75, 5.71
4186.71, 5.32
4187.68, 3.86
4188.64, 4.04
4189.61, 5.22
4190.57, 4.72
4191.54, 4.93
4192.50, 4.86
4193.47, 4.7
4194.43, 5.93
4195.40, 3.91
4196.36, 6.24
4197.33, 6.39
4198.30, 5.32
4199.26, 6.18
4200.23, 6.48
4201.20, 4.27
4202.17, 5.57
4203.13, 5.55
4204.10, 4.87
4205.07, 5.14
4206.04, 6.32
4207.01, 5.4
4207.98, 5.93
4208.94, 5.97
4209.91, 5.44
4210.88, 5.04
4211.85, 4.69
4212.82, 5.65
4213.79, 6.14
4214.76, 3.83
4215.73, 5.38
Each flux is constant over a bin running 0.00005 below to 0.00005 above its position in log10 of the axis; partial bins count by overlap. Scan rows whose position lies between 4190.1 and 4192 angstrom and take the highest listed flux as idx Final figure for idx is 4.93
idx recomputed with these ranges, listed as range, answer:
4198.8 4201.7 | 6.48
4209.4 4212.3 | 5.44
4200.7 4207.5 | 6.32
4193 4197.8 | 6.39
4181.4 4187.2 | 5.95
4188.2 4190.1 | 5.22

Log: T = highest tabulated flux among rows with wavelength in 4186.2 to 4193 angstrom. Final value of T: 5.32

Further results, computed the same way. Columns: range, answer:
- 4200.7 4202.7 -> 5.57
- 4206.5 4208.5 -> 5.93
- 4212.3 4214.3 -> 6.14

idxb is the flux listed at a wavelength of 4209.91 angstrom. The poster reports 5.44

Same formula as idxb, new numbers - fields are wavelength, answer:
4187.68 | 3.86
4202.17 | 5.57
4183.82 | 5.37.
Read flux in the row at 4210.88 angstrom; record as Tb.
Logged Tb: 5.04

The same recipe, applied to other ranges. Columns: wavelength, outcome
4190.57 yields 4.72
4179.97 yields 4.62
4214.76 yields 3.83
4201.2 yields 4.27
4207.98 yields 5.93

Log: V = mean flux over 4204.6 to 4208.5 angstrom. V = 5.71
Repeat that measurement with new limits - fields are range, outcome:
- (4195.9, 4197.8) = 6.3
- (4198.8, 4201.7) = 5.62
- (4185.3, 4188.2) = 4.95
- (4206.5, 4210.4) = 5.7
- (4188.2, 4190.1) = 4.64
